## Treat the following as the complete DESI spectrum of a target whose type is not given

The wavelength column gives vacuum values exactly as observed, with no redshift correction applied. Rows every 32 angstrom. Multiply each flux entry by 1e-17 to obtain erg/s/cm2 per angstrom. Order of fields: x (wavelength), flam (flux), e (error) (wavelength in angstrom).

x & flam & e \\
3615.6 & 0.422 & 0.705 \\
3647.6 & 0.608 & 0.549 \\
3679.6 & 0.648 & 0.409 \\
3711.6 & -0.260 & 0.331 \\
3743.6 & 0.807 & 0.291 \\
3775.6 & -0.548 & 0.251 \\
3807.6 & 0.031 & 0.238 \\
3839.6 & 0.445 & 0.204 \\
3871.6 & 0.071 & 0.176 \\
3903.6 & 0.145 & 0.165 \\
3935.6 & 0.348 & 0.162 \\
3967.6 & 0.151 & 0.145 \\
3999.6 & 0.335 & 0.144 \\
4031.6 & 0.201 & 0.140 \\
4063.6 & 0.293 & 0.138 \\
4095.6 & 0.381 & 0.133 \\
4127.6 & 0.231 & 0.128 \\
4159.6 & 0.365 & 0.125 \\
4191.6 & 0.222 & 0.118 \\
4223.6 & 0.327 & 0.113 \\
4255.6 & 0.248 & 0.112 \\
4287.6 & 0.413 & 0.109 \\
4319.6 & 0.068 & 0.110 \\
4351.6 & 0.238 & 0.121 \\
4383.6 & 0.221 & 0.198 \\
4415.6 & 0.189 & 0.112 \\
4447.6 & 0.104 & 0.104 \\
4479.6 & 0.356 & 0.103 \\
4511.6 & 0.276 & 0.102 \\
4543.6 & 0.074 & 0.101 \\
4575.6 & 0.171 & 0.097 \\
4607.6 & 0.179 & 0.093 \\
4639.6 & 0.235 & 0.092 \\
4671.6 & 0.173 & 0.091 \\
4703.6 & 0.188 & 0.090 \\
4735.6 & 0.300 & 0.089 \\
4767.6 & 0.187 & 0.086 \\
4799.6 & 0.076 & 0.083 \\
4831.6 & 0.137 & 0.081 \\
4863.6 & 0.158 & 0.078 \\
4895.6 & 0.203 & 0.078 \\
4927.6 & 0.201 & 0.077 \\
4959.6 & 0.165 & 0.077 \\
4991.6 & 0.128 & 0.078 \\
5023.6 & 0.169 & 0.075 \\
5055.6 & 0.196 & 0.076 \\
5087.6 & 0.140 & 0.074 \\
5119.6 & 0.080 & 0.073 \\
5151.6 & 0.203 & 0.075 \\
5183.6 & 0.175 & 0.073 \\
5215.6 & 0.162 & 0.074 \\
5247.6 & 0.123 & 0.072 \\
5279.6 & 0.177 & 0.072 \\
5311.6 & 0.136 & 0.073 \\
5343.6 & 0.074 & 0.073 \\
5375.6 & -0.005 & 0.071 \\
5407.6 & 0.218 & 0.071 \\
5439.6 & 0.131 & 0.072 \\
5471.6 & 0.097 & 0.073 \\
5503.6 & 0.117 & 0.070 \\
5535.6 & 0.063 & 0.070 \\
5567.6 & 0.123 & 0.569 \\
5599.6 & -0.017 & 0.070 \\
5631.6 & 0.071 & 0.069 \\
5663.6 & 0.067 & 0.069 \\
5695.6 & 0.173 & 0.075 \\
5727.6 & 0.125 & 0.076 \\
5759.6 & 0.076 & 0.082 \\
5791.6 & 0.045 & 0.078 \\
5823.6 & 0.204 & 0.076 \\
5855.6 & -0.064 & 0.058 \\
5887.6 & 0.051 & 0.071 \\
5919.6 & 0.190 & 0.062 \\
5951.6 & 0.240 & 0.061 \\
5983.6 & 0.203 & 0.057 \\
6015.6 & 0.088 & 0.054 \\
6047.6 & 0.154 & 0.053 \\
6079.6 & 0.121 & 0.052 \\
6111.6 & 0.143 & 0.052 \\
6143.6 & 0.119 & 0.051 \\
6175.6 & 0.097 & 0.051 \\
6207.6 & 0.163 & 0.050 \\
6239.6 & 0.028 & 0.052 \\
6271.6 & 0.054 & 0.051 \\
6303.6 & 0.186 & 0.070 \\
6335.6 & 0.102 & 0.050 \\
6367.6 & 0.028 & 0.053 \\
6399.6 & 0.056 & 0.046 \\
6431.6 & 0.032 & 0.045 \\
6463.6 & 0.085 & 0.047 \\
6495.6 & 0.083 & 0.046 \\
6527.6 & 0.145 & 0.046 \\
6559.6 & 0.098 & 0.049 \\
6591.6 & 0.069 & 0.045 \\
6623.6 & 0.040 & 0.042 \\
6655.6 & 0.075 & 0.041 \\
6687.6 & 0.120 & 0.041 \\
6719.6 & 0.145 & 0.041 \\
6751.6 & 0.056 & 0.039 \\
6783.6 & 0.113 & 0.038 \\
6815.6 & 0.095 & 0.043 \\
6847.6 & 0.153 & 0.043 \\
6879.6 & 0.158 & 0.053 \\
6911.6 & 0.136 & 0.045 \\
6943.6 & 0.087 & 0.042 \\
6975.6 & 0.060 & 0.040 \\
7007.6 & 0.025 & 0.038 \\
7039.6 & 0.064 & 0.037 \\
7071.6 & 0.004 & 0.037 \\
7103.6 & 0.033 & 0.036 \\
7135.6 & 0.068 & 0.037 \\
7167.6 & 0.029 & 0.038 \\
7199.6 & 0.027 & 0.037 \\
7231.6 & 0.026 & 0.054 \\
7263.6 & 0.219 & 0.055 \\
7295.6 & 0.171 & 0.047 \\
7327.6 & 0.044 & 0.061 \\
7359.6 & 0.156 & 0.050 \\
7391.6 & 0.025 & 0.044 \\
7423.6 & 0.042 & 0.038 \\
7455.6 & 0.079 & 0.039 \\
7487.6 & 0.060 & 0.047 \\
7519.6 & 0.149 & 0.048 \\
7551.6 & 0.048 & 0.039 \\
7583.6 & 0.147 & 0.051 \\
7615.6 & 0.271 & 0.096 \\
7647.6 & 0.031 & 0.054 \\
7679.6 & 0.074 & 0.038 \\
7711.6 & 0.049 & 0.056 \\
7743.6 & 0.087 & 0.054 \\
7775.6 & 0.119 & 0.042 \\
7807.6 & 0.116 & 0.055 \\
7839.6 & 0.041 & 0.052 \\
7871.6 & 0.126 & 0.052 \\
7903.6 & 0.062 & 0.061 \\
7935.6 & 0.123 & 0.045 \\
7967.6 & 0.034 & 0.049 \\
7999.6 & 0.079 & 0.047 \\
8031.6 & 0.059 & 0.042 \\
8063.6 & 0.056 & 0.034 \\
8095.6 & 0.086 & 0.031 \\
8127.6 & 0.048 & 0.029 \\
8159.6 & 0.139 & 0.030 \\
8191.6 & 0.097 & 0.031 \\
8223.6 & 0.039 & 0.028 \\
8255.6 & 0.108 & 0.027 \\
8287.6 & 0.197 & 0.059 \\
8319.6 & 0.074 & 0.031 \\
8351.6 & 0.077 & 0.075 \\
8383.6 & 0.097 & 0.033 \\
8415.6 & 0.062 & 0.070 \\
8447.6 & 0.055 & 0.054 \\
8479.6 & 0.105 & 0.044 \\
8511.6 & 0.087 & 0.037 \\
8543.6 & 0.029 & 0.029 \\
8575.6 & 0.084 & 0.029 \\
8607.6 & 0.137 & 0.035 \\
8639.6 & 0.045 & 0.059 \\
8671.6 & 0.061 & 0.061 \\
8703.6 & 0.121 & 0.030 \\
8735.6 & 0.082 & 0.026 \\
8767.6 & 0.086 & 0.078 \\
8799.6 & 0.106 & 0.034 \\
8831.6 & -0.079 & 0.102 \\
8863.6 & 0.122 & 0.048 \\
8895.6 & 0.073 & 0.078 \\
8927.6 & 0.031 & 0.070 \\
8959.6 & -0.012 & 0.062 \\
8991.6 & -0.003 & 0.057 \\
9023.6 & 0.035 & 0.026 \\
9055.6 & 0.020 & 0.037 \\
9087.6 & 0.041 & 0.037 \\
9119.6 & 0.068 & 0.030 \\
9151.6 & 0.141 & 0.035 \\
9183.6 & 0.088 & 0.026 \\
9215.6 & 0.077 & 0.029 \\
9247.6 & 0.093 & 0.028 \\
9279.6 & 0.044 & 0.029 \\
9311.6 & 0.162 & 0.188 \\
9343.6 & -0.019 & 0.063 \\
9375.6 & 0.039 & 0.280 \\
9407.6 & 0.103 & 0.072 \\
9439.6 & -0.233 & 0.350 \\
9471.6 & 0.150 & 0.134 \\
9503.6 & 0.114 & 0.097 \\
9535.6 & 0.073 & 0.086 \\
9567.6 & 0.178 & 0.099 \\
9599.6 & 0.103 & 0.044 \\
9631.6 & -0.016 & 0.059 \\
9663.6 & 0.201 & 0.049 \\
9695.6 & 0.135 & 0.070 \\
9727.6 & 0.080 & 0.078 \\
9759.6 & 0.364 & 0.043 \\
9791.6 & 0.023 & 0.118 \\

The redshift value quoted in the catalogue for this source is 0.95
